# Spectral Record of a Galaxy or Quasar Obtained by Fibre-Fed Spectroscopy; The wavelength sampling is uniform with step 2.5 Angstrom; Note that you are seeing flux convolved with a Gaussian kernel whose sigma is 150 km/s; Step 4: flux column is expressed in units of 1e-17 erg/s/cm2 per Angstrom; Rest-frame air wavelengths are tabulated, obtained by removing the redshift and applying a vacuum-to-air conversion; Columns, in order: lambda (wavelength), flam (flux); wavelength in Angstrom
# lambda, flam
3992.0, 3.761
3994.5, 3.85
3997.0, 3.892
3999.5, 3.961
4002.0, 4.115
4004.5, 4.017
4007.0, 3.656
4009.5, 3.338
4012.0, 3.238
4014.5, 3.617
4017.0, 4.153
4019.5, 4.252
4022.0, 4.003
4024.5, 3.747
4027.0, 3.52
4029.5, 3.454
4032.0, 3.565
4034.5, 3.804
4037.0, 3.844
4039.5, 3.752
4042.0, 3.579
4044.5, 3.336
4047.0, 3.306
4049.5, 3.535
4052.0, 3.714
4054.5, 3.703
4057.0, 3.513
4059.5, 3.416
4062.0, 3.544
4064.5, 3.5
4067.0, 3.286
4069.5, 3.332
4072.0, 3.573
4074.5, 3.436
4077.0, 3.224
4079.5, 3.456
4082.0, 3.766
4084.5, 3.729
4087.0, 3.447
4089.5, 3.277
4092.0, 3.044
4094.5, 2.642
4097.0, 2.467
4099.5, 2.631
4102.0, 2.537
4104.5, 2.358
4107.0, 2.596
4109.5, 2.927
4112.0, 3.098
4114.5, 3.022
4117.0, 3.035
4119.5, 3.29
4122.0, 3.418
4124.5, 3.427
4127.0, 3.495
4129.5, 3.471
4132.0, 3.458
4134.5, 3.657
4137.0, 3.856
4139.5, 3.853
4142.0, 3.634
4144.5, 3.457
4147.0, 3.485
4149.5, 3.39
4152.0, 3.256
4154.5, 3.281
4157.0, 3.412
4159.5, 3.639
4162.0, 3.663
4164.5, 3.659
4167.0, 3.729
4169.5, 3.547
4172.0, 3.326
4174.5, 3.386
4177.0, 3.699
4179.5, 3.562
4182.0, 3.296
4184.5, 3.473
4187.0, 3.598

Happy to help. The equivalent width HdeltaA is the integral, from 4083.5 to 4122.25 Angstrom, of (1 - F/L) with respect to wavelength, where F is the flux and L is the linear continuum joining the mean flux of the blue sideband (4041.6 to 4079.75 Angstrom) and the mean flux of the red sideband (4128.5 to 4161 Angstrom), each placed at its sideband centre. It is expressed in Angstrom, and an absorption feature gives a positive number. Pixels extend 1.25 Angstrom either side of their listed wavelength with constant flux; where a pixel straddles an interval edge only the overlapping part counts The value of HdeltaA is 6.01 Angstrom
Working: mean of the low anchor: 3.46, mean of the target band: 2.95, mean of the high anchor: 3.53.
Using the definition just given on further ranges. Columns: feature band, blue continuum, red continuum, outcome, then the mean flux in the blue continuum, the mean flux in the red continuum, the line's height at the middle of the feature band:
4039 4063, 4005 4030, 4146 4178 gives 0.9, 3.71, 3.5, 3.66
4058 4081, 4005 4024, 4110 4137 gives 0.8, 3.76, 3.35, 3.55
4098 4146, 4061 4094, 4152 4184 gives 3.3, 3.41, 3.51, 3.46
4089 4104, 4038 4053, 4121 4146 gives 3.5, 3.54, 3.57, 3.56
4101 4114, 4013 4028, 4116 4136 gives 2.9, 3.88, 3.42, 3.5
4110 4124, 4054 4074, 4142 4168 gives 1.3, 3.47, 3.5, 3.49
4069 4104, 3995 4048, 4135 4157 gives 4.4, 3.73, 3.52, 3.62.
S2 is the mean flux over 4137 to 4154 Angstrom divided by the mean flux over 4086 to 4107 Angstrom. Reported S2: 1.3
